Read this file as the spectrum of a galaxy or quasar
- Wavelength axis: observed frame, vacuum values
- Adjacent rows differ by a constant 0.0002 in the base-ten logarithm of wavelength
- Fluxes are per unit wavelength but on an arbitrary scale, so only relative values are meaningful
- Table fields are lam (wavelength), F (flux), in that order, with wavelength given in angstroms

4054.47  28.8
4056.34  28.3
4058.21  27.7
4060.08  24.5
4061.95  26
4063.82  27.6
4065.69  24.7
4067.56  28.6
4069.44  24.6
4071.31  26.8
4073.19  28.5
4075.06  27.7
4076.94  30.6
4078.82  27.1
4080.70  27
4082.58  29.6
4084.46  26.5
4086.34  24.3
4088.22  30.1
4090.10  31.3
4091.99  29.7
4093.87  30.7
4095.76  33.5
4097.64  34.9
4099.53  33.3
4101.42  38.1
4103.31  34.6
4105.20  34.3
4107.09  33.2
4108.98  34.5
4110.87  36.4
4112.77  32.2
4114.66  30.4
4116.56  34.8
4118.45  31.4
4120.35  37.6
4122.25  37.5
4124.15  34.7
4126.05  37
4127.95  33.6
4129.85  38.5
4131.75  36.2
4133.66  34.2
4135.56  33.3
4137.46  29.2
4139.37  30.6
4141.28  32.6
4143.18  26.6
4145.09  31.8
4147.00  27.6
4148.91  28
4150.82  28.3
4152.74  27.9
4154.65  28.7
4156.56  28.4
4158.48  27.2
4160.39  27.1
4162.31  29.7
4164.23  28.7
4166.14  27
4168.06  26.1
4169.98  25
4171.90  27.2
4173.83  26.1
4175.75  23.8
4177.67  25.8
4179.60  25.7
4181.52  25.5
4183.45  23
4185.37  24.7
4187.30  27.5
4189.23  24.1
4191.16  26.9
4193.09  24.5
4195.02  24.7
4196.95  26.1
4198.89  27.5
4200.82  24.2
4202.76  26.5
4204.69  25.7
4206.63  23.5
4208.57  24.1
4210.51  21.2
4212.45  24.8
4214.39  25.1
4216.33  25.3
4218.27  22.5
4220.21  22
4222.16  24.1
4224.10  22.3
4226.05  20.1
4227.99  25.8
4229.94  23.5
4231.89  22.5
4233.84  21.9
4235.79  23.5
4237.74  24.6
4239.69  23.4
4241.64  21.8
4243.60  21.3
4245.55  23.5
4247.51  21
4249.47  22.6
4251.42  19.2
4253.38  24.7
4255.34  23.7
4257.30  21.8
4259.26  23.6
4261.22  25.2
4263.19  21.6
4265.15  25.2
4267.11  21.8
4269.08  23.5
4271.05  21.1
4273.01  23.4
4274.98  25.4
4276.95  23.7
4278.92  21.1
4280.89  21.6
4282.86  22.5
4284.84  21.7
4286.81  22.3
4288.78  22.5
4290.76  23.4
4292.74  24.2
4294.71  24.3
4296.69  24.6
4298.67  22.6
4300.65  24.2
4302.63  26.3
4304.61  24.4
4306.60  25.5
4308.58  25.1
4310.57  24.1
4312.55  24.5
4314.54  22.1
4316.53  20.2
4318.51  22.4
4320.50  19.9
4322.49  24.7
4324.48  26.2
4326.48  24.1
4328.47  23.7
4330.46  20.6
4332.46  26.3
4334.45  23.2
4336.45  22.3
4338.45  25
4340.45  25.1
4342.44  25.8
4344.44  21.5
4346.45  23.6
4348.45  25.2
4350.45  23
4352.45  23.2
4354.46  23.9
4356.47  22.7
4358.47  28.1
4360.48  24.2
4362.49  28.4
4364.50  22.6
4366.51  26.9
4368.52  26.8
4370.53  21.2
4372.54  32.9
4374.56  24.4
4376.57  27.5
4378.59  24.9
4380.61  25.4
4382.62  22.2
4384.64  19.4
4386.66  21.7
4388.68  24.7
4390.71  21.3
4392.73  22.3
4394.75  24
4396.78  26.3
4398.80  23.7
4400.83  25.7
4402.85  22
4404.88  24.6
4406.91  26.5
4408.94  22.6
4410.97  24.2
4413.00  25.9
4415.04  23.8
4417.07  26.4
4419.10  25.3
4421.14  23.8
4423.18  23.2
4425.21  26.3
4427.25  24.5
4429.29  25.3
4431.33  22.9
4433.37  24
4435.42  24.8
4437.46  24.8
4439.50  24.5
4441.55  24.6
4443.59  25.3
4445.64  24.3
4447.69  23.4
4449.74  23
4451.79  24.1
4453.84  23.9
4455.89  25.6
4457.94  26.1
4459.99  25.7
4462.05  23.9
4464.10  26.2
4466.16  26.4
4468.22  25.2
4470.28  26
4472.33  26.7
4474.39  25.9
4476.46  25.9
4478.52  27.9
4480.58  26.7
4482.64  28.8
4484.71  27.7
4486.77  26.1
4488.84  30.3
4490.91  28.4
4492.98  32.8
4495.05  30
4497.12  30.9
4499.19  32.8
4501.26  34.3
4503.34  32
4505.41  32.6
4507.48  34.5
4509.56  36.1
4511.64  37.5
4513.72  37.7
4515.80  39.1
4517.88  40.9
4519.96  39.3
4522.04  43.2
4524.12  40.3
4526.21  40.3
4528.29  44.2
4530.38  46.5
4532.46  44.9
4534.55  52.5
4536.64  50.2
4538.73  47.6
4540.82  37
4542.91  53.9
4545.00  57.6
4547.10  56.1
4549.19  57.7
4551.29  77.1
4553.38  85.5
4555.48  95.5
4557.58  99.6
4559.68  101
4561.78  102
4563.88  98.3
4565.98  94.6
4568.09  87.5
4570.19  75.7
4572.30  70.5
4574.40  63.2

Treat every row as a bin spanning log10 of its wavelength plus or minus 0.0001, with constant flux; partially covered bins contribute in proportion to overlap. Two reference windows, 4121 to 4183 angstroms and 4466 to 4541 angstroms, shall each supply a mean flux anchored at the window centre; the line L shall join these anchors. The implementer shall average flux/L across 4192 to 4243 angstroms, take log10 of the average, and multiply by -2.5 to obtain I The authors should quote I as 0.270 mag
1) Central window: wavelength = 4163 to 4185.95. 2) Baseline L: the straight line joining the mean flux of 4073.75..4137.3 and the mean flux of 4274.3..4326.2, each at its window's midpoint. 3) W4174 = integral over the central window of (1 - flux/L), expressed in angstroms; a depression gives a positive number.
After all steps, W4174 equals 2.82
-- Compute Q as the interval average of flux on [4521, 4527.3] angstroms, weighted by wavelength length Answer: 41.3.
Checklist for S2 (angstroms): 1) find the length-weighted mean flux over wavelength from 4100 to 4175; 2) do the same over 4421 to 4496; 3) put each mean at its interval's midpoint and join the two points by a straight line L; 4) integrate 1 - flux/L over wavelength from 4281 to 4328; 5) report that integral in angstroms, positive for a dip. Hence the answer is 8.22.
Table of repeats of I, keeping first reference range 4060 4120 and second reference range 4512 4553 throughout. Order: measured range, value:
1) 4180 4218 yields 0.360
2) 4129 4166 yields 0.087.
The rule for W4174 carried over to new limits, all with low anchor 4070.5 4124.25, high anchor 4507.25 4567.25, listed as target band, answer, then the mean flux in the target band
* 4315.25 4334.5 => 9.5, 23.1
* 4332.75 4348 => 7.4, 24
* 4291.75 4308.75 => 7.6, 24.6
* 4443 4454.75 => 6.5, 23.9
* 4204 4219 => 5.7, 24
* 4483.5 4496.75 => 6.3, 29.3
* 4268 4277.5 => 4.3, 23.4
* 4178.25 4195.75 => 5.7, 25.2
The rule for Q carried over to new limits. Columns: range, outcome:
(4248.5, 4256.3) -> 22.6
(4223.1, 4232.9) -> 22.8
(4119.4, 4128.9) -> 36.1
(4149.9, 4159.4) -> 28.1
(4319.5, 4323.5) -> 22.3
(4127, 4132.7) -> 36.1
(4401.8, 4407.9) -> 24.4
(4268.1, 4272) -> 22.3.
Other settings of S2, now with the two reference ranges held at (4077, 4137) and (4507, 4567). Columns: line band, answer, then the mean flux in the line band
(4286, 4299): 6.06 angstroms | 23.5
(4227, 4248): 9.11 angstroms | 23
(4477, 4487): 5.04 angstroms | 27.5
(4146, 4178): 7.87 angstroms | 27.2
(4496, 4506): 4.24 angstroms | 32.5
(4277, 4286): 4.44 angstroms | 21.9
